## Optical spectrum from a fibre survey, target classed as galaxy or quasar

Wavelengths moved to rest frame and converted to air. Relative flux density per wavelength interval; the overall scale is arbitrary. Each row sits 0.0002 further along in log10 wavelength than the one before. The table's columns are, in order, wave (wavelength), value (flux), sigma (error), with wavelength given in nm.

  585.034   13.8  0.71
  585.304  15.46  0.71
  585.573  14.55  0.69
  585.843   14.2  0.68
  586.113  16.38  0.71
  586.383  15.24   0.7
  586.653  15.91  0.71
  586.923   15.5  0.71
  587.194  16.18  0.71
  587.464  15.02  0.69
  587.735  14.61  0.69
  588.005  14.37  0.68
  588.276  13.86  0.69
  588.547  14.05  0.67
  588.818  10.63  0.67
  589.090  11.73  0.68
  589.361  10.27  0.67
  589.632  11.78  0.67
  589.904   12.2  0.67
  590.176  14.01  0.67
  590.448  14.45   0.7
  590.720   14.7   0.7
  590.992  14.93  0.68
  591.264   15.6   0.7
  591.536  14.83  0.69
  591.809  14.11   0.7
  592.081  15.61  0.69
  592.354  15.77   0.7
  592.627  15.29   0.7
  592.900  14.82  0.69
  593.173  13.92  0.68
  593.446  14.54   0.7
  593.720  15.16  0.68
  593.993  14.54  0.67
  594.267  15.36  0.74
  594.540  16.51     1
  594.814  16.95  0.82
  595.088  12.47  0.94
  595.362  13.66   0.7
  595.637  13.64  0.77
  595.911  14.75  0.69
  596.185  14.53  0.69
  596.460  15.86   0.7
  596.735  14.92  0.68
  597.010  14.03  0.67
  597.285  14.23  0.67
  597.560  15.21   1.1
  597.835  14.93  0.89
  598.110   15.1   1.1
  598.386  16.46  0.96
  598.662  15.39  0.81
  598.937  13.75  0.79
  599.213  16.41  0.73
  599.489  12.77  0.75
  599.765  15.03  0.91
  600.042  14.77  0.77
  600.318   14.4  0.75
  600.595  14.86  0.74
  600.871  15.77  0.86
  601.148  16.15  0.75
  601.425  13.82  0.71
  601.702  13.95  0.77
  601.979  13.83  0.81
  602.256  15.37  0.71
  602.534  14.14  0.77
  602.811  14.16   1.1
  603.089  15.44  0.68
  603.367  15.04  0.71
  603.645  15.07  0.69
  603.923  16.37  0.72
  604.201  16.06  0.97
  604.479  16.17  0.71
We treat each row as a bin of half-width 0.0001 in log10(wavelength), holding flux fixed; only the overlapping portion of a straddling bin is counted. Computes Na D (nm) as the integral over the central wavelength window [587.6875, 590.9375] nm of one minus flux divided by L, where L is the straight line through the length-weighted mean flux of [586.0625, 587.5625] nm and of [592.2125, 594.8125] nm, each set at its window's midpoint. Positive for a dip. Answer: 0.51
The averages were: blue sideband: 15.7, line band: 13.1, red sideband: 15.2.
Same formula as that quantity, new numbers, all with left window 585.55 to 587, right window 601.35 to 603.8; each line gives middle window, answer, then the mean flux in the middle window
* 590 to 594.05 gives 0.07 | 14.8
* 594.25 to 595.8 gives 0.02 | 14.7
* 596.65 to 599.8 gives -0.02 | 14.8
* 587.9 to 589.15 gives 0.19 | 13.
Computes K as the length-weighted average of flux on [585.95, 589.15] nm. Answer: 14.5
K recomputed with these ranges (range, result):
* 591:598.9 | 14.9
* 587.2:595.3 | 14.2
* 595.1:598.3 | 14.6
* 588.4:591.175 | 12.9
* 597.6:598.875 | 15.4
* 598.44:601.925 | 14.8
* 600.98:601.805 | 14.7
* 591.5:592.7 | 15.1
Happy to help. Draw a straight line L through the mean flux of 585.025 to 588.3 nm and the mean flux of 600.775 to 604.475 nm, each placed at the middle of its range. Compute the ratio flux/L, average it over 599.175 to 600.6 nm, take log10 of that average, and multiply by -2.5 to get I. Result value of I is 0.04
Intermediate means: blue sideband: 15.1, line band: 14.6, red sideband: 15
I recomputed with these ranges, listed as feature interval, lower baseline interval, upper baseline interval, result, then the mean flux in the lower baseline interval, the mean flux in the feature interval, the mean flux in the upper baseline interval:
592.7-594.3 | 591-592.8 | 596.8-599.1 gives 0.029 mag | 15.2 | 14.7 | 14.9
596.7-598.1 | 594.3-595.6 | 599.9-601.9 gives 0.009 mag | 14.8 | 14.7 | 14.8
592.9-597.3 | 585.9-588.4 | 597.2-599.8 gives 0.023 mag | 15.2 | 14.7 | 14.9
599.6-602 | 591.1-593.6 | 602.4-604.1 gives 0.021 mag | 14.9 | 14.8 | 15.1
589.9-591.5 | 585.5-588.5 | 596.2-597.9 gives 0.033 mag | 15.1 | 14.5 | 14.8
